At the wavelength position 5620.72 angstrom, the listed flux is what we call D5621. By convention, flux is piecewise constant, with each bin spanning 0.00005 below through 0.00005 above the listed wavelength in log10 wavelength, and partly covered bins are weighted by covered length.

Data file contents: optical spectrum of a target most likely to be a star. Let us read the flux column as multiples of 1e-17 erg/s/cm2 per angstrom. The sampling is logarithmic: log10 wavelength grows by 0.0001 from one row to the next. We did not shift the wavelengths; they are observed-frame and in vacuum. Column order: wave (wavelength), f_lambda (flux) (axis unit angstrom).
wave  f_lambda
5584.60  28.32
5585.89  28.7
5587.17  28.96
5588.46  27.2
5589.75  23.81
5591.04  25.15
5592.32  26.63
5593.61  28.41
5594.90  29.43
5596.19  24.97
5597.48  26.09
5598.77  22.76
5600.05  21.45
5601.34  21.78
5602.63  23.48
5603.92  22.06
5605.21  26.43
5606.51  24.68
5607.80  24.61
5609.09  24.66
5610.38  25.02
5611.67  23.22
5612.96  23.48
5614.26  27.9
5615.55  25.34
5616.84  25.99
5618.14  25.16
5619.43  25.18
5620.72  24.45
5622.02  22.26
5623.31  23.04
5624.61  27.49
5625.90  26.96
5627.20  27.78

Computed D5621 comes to 24.45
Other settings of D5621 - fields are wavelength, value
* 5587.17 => 28.96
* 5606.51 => 24.68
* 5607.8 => 24.61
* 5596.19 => 24.97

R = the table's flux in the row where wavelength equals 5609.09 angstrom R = 24.66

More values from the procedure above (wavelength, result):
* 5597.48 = 26.09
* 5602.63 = 23.48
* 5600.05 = 21.45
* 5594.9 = 29.43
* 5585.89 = 28.7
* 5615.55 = 25.34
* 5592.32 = 26.63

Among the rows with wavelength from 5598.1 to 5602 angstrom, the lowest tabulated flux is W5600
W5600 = 21.45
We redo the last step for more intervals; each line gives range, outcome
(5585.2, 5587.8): 28.7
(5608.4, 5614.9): 23.22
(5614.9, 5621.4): 24.45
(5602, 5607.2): 22.06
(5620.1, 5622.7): 22.26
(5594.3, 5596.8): 24.97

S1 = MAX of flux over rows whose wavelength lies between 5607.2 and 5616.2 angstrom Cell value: 27.9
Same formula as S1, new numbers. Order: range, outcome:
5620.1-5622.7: 24.45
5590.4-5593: 26.63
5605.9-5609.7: 24.68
